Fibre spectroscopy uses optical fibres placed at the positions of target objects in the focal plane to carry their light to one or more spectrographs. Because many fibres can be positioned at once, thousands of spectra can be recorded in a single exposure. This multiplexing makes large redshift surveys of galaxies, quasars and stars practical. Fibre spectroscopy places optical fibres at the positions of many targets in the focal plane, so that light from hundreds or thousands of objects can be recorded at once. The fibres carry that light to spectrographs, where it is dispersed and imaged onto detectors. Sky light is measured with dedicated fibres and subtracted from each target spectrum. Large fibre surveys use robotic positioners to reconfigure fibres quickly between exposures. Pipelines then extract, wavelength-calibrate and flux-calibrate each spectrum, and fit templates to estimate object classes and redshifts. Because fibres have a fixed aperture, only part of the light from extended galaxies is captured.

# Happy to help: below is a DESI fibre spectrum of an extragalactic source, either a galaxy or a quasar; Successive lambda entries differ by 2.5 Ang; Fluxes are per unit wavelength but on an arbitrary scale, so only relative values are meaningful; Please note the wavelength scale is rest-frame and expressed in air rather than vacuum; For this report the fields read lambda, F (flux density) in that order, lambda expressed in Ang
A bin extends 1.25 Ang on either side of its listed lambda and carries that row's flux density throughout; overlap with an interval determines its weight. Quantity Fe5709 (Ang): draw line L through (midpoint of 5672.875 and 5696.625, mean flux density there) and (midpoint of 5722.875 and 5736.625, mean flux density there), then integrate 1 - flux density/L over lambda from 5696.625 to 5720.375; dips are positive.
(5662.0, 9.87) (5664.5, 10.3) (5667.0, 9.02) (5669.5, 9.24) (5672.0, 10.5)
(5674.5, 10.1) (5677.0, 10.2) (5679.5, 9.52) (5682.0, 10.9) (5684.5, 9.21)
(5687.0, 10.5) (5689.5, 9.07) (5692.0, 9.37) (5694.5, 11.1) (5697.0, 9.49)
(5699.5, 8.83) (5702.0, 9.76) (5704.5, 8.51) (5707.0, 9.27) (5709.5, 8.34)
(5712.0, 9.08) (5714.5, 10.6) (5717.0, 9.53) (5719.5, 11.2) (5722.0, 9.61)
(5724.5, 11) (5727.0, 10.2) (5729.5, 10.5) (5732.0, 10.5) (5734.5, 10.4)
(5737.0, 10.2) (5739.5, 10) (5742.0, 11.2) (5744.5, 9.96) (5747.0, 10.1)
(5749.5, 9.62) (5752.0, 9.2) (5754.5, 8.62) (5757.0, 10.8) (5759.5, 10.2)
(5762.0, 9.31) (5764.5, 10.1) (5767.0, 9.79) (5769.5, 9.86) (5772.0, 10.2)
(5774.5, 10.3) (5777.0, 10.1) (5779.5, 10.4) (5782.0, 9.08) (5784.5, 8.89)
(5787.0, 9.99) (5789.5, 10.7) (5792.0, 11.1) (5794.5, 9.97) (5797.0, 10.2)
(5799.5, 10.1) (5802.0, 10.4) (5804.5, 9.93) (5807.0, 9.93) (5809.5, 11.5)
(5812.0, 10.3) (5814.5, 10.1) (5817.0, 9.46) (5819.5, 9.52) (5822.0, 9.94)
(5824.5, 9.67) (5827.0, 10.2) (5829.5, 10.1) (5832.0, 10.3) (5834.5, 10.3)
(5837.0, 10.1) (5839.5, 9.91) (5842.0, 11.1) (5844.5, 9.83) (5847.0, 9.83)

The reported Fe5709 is 1.9 Ang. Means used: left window 9.99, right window 10.5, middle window 9.43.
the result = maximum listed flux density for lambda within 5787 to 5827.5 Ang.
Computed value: 11.5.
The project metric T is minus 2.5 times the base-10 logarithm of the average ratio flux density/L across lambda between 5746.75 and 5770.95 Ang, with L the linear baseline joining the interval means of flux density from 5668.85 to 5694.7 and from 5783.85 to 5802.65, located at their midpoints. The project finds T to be 0.04 mag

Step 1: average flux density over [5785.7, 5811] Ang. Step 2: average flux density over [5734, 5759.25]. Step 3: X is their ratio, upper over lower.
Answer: 1.04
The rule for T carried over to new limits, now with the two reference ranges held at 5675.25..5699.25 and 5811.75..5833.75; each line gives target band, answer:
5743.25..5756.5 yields 0.04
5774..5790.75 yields 0.00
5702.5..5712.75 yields 0.12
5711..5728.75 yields -0.03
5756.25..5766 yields -0.02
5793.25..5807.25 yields -0.02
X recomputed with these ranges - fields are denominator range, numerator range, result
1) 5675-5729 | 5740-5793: 1.02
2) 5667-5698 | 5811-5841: 1.01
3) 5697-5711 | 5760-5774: 1.10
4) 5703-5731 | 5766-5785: 1.01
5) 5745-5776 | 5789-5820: 1.04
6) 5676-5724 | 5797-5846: 1.04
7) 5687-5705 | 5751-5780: 1.04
